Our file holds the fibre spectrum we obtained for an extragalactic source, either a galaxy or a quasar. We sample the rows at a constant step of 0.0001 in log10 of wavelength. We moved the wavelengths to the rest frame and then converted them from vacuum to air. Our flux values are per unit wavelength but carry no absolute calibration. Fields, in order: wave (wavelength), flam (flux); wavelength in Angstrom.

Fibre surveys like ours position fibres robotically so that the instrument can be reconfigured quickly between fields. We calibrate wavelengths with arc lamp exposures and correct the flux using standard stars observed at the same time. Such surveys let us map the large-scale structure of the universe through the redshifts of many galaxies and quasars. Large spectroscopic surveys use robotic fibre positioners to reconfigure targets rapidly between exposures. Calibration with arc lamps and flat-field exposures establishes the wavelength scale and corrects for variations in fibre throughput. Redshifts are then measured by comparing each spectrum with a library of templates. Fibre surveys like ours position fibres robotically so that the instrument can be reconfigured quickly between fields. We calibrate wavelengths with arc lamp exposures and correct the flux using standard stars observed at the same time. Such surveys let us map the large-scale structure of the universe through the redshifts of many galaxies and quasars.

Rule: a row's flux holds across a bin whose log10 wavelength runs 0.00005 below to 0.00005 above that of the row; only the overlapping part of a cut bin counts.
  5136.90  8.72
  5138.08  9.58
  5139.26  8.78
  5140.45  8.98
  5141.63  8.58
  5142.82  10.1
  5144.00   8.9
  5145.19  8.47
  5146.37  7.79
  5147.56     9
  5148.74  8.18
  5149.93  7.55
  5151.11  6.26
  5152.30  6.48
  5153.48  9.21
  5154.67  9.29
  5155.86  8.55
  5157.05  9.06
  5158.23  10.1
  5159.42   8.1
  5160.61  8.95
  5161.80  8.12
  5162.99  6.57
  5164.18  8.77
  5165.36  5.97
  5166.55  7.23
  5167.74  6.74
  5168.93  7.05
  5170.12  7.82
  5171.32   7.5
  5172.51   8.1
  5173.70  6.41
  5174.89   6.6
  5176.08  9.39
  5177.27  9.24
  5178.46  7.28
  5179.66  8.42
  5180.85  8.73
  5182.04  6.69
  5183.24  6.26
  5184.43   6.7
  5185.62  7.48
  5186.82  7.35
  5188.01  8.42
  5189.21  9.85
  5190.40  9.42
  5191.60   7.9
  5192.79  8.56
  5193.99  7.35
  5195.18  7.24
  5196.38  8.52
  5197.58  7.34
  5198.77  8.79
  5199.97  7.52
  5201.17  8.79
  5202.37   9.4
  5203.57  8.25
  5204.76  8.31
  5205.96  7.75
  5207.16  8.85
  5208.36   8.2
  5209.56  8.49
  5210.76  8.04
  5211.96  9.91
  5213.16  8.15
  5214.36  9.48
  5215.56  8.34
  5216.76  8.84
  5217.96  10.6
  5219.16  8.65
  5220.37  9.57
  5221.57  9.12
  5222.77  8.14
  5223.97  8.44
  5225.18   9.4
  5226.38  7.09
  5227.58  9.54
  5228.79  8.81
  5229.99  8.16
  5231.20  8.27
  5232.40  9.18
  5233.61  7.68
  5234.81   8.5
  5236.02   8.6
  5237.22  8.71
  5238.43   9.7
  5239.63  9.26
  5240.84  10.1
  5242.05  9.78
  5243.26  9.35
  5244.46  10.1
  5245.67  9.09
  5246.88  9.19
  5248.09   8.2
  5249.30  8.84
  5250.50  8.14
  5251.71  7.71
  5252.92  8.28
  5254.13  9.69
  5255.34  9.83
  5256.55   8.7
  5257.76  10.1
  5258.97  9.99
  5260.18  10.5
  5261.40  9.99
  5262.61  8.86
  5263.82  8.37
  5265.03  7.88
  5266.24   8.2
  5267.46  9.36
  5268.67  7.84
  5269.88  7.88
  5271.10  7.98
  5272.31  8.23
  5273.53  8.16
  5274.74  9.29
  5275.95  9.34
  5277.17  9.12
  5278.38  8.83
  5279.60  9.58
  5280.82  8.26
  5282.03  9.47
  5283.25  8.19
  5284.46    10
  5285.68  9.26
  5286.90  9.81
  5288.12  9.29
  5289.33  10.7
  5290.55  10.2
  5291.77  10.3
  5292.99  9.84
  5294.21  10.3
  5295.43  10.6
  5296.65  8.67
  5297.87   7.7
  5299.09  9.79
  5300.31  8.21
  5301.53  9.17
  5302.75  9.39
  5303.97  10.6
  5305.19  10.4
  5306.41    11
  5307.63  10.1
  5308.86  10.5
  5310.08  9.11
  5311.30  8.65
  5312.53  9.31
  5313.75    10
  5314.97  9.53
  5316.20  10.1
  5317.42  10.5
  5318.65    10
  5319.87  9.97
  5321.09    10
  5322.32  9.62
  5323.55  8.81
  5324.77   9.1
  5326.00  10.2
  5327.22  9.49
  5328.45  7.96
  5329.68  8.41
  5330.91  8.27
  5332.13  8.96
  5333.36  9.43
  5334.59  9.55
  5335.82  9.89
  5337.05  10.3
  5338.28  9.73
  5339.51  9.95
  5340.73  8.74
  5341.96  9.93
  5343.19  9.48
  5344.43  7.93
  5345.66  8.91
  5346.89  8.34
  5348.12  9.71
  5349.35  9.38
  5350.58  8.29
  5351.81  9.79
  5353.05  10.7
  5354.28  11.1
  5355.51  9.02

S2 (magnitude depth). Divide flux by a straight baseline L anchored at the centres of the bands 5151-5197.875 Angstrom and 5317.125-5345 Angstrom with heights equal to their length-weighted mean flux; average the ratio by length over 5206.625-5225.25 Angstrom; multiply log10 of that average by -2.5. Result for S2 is -0.07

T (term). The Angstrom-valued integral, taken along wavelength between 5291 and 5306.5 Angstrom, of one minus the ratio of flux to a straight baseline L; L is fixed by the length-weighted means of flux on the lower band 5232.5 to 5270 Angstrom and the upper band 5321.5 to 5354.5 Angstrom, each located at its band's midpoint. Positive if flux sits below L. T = -0.8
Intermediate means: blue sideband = 9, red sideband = 9.31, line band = 9.65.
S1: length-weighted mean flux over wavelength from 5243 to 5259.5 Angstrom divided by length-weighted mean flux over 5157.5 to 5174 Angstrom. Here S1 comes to 1.18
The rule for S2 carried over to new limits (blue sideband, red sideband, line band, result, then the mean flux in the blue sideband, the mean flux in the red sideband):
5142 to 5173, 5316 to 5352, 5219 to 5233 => -0.02 mag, 8.07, 9.35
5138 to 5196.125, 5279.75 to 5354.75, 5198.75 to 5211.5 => 0.00 mag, 8.05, 9.52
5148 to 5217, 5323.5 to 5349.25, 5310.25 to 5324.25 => -0.07 mag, 8.07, 9.21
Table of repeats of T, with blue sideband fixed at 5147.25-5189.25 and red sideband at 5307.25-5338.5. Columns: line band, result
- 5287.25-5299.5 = -0.7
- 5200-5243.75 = -2.0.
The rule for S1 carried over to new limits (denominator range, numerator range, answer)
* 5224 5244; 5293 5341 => 1.08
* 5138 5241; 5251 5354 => 1.12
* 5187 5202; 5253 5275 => 1.07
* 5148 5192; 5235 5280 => 1.14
